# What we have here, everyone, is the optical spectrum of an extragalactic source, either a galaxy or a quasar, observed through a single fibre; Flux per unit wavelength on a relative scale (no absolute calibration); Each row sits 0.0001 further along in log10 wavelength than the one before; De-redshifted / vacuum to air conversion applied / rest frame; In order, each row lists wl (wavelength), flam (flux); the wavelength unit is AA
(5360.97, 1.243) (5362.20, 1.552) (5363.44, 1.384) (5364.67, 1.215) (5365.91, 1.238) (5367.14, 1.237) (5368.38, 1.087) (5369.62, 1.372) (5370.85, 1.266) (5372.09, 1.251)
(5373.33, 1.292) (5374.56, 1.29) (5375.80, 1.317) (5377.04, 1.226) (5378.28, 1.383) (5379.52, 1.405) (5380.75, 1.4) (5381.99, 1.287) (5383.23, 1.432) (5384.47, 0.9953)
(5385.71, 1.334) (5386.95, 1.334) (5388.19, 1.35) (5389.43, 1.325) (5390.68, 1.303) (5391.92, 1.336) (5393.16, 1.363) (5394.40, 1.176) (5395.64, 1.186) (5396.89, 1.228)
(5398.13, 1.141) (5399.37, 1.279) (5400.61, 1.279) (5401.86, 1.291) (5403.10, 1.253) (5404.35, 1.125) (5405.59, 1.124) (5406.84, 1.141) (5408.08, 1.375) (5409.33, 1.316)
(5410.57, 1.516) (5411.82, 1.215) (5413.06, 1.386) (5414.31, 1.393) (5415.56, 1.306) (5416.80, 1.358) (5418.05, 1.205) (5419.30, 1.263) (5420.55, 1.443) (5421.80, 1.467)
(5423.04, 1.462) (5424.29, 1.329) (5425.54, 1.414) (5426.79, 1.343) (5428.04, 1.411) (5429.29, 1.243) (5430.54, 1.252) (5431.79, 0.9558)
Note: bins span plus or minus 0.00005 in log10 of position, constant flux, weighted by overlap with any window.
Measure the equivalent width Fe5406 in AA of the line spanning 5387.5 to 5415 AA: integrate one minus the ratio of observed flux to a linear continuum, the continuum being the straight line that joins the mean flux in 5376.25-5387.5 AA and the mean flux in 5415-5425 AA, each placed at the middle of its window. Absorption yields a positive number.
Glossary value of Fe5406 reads 1.2 AA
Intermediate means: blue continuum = 1.31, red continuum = 1.36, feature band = 1.28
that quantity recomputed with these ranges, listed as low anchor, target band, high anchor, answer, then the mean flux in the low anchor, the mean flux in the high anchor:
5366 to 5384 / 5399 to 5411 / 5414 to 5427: 0.7 AA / 1.3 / 1.36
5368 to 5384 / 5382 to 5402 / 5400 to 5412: 0.2 AA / 1.31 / 1.26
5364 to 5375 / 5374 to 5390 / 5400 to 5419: -0.7 AA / 1.25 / 1.28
